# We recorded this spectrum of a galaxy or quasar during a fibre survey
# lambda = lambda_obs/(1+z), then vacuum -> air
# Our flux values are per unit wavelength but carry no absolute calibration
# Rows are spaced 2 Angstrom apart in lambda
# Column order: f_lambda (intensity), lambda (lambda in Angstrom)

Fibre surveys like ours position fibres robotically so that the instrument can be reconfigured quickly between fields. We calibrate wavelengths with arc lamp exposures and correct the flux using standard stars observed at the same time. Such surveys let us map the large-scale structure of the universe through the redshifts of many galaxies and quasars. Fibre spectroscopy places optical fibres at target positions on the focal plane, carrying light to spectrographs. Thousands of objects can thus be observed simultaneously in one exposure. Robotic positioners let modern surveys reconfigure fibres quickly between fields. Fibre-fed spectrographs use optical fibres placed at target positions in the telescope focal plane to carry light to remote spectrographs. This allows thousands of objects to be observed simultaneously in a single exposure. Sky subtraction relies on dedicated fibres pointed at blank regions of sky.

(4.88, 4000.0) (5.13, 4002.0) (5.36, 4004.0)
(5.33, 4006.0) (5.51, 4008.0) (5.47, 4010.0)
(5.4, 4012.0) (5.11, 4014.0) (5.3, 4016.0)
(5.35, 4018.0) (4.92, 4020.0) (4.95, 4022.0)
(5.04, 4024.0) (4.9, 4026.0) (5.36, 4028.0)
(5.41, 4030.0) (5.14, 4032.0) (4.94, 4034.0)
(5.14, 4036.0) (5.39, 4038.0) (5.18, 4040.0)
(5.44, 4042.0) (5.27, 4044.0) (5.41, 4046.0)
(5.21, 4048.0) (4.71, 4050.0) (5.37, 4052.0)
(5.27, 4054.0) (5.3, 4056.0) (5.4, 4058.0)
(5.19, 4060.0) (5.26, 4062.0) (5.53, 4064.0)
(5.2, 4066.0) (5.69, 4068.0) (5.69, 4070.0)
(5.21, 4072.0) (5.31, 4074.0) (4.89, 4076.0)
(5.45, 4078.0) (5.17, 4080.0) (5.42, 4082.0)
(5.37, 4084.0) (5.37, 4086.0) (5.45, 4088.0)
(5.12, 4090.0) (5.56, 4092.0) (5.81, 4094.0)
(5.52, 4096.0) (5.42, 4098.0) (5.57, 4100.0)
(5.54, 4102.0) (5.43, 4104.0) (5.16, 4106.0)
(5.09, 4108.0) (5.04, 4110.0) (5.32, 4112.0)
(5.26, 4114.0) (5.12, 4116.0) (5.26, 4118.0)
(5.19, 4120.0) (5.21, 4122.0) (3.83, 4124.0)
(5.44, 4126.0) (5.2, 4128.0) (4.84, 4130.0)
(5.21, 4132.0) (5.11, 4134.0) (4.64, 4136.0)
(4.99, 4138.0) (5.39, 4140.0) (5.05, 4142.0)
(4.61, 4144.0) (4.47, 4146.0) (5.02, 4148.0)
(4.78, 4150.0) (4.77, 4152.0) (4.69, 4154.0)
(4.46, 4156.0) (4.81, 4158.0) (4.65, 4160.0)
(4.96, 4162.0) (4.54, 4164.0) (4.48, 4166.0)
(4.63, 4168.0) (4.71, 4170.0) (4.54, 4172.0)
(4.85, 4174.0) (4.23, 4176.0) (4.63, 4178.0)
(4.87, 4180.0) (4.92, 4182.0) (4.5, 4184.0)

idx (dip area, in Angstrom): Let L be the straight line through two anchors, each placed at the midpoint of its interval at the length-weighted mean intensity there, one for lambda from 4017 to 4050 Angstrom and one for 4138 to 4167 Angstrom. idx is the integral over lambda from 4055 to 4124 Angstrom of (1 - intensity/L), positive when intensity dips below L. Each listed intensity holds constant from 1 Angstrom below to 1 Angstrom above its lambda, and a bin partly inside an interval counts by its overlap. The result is -4.6 Angstrom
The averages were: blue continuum 5.18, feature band 5.32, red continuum 4.77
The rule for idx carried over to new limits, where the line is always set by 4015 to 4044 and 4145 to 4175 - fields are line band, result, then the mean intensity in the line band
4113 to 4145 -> -1.43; 5.02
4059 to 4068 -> -0.51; 5.34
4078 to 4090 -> -0.89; 5.34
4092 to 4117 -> -2.38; 5.36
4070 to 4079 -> -0.46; 5.27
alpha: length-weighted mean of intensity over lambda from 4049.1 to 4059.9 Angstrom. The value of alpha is 5.21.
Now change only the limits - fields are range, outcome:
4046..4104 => 5.36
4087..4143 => 5.21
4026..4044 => 5.23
